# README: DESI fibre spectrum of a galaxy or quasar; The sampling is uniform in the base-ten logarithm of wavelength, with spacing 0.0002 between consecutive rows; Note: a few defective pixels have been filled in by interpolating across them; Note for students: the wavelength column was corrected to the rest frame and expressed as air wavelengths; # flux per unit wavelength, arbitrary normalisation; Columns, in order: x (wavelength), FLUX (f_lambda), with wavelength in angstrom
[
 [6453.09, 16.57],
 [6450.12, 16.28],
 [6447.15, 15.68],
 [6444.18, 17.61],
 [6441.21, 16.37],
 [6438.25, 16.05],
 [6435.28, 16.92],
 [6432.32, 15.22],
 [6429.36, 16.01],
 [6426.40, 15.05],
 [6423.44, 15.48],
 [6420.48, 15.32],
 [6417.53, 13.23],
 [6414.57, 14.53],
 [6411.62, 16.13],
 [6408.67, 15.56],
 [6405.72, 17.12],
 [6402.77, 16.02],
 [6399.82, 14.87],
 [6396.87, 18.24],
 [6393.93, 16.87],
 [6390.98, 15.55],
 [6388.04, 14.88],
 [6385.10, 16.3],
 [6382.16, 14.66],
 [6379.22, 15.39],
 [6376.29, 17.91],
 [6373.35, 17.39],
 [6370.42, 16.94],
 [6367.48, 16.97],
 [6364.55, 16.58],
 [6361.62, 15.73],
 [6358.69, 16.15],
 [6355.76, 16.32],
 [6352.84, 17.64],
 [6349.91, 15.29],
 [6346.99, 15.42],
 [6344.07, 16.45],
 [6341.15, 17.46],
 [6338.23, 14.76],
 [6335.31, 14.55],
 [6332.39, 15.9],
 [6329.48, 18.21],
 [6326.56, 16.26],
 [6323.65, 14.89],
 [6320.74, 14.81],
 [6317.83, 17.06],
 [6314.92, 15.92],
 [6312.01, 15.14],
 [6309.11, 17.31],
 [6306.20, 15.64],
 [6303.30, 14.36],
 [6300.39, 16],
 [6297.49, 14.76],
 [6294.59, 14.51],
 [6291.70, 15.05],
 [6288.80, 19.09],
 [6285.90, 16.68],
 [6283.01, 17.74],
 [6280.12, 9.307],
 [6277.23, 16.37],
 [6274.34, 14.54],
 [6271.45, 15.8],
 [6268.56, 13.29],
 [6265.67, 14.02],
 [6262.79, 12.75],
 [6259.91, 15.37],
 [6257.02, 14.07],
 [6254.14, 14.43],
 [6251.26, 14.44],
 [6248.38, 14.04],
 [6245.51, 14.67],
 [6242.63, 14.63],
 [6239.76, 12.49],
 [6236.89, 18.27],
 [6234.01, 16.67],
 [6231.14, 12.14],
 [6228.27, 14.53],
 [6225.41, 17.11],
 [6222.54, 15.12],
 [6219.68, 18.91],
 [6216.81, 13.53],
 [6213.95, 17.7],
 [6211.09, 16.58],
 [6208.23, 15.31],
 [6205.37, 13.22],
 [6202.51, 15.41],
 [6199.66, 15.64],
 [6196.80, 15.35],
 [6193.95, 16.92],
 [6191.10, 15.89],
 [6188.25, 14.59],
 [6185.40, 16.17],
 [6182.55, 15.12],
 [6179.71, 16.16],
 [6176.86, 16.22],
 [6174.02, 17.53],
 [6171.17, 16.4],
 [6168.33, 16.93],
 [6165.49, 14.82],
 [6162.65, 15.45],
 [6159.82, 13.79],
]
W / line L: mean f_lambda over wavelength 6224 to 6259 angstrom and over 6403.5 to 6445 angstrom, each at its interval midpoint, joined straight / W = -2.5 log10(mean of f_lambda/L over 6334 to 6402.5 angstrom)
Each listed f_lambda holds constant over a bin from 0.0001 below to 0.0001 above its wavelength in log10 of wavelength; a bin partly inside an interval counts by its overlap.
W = -0.05 mag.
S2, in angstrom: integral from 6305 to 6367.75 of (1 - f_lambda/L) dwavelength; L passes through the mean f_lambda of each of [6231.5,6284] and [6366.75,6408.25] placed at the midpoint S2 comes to -1.93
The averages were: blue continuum 14.5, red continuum 16.3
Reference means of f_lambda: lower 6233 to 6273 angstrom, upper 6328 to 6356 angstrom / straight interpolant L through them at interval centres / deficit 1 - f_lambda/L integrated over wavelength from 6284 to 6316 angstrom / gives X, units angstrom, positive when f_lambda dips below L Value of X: -0.92 angstrom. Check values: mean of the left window 14.6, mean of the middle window 15.9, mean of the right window 16.2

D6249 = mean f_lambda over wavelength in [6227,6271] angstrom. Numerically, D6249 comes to 14.4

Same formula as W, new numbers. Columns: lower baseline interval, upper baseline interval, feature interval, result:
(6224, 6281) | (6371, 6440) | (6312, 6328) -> -0.044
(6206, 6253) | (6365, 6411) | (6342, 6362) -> -0.008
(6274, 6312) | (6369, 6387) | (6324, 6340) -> 0.002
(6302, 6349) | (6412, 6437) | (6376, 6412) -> -0.041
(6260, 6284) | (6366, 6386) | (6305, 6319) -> -0.076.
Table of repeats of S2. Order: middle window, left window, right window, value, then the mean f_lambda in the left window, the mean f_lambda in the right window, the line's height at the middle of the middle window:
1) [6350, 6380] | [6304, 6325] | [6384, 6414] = -1.30 angstrom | 15.8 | 16.1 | 16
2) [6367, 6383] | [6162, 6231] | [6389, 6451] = -0.72 angstrom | 15.8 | 15.9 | 15.9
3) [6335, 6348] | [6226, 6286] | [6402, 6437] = -0.66 angstrom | 14.6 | 15.5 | 15.1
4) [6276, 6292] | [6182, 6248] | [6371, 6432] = -0.15 angstrom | 15.5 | 15.8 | 15.6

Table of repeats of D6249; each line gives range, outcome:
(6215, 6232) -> 15.4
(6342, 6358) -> 16.3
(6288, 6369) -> 16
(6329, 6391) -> 16.2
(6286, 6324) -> 15.8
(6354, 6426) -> 16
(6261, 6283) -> 14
